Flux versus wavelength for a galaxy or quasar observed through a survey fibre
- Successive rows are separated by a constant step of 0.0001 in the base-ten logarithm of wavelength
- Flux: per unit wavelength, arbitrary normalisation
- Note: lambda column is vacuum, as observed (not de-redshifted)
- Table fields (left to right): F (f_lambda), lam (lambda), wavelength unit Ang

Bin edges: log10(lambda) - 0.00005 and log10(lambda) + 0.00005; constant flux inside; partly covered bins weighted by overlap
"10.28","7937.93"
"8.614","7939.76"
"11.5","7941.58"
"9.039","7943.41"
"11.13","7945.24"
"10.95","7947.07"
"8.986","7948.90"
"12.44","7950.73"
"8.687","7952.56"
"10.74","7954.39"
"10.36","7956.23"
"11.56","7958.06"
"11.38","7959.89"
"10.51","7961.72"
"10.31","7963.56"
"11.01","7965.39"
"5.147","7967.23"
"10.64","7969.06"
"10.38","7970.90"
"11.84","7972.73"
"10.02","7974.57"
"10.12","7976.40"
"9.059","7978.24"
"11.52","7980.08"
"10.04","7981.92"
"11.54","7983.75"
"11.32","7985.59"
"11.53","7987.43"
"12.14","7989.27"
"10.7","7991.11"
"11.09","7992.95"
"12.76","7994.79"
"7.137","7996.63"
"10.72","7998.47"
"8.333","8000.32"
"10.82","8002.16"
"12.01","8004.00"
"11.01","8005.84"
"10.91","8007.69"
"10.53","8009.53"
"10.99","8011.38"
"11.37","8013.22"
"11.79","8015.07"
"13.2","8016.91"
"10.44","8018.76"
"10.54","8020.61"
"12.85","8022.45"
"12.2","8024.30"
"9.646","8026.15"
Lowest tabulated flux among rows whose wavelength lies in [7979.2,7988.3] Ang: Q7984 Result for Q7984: 10.04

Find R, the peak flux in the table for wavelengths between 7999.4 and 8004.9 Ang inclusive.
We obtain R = 12.01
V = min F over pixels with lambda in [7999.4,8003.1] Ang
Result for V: 8.333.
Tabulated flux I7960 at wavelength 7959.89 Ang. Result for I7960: 11.38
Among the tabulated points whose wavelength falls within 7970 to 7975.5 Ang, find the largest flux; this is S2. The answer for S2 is 11.84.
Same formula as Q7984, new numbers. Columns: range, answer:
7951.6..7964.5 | 8.687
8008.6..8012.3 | 10.53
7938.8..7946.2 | 8.614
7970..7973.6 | 10.38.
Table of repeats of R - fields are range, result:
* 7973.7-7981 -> 11.52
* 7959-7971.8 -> 11.38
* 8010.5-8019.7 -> 13.2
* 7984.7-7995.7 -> 12.76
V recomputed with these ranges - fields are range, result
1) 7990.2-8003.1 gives 7.137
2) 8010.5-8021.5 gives 10.44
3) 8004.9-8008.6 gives 10.91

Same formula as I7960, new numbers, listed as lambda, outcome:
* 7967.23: 5.147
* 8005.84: 11.01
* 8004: 12.01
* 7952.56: 8.687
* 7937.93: 10.28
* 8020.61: 10.54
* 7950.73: 12.44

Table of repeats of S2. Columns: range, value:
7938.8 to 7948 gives 11.5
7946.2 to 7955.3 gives 12.44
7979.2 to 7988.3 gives 11.54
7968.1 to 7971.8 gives 10.64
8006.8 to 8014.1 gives 11.37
